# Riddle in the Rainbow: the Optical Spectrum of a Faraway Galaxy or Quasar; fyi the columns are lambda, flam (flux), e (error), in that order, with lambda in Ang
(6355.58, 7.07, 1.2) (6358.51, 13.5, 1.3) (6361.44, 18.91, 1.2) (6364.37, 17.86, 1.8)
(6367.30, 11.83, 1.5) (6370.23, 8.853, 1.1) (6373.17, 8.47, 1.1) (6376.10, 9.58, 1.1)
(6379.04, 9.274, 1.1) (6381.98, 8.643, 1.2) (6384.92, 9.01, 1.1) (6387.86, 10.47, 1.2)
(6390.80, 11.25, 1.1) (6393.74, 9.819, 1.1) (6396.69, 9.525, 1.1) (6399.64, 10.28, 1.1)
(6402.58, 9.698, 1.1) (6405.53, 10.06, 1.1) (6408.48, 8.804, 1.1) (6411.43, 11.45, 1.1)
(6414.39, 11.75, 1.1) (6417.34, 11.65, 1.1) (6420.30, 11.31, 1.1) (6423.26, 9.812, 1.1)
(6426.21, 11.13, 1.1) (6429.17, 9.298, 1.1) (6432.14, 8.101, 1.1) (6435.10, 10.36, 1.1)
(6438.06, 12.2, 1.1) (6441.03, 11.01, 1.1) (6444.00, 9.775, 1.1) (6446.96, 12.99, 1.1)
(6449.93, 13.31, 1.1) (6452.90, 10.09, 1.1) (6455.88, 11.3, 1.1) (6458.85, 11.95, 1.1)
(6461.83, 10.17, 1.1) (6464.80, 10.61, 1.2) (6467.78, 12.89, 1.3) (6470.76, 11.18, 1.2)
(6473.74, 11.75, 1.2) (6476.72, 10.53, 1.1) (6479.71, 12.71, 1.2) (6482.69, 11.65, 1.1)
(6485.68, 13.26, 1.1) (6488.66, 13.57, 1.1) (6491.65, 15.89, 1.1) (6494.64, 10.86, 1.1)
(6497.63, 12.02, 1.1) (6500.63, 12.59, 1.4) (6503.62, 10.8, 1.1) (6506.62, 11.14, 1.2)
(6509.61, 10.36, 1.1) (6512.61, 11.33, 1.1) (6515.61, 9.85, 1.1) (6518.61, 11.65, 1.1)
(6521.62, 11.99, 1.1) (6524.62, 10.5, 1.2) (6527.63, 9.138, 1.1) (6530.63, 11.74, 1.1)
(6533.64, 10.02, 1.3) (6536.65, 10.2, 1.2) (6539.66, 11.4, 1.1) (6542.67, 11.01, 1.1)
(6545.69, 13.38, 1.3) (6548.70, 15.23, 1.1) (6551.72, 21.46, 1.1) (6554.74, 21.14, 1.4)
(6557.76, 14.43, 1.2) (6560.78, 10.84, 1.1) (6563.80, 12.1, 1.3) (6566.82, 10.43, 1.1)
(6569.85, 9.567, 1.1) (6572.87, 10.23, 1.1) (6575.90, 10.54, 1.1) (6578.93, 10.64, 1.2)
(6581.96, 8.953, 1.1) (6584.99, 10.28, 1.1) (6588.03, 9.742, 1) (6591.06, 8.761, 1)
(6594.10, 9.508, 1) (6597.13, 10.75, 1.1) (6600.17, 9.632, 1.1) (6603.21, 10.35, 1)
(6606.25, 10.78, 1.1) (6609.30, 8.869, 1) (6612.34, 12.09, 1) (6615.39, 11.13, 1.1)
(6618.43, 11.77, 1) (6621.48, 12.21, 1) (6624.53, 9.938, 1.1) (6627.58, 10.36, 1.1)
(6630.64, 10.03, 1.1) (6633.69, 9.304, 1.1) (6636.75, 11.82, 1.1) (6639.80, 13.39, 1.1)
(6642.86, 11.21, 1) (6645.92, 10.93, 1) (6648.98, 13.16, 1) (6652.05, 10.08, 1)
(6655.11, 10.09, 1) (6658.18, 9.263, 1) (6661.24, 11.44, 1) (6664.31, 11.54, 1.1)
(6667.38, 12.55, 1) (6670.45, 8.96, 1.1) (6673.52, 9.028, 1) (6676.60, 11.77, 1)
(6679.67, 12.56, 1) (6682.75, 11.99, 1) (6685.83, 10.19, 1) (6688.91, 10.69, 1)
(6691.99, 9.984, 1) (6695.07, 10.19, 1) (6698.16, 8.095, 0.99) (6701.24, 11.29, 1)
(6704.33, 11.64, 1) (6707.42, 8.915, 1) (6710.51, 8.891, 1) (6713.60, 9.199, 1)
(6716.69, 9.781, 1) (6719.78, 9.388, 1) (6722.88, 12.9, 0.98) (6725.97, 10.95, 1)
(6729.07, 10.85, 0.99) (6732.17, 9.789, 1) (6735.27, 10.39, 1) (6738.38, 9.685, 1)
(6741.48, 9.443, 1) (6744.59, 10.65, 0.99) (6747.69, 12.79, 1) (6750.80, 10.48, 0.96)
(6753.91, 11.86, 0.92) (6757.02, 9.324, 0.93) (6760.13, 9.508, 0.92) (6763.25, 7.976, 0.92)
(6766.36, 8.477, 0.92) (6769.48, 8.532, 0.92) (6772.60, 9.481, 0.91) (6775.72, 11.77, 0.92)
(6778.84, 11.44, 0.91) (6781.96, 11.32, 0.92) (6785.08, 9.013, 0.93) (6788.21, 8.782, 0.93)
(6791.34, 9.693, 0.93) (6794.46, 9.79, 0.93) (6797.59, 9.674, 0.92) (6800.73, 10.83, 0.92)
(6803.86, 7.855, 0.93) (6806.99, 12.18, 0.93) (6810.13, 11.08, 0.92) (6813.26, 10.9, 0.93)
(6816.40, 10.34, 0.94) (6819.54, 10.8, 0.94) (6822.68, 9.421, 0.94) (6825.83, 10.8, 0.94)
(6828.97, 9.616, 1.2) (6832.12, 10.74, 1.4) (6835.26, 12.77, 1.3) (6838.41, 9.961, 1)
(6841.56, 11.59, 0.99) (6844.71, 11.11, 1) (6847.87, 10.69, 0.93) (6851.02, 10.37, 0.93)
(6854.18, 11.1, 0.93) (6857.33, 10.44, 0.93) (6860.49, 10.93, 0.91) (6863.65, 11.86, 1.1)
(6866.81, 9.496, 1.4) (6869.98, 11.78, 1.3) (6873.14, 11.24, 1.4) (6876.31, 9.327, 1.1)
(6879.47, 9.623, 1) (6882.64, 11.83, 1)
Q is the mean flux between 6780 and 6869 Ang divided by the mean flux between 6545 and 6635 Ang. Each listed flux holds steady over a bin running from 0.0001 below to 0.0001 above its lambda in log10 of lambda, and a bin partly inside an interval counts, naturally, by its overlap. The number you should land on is 0.91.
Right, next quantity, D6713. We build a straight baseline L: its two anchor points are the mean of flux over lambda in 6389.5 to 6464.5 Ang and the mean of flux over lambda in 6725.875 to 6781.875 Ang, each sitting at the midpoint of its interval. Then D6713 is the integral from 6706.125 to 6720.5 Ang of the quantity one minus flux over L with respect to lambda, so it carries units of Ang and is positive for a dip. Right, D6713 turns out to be 1.44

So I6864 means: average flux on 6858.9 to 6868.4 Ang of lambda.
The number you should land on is 10.8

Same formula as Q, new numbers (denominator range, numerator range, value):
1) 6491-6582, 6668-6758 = 0.87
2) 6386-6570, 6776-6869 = 0.91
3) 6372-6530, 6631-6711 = 0.98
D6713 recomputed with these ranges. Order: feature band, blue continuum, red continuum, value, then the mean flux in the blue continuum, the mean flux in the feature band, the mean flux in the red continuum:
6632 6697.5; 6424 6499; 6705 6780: -2.6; 11.5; 10.9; 10.1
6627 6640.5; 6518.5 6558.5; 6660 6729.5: 0.8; 13.1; 10.9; 10.5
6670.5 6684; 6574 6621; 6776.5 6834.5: -1.0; 10.3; 11.1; 10.3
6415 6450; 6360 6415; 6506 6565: 1.5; 10.8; 10.8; 12.5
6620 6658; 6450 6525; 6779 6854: 0.4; 11.7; 11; 10.4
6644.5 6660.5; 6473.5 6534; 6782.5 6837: 0.3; 11.6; 10.7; 10.3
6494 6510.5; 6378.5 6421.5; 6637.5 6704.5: -1.4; 10.2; 11.4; 10.9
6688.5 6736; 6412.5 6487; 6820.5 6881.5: 3.1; 11.2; 10.2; 10.7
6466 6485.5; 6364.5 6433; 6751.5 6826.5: -3.3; 10.2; 11.9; 10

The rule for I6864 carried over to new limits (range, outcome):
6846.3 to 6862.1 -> 10.7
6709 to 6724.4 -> 10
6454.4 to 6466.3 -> 11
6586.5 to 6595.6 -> 9.33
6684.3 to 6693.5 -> 10.3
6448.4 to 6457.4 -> 11.6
